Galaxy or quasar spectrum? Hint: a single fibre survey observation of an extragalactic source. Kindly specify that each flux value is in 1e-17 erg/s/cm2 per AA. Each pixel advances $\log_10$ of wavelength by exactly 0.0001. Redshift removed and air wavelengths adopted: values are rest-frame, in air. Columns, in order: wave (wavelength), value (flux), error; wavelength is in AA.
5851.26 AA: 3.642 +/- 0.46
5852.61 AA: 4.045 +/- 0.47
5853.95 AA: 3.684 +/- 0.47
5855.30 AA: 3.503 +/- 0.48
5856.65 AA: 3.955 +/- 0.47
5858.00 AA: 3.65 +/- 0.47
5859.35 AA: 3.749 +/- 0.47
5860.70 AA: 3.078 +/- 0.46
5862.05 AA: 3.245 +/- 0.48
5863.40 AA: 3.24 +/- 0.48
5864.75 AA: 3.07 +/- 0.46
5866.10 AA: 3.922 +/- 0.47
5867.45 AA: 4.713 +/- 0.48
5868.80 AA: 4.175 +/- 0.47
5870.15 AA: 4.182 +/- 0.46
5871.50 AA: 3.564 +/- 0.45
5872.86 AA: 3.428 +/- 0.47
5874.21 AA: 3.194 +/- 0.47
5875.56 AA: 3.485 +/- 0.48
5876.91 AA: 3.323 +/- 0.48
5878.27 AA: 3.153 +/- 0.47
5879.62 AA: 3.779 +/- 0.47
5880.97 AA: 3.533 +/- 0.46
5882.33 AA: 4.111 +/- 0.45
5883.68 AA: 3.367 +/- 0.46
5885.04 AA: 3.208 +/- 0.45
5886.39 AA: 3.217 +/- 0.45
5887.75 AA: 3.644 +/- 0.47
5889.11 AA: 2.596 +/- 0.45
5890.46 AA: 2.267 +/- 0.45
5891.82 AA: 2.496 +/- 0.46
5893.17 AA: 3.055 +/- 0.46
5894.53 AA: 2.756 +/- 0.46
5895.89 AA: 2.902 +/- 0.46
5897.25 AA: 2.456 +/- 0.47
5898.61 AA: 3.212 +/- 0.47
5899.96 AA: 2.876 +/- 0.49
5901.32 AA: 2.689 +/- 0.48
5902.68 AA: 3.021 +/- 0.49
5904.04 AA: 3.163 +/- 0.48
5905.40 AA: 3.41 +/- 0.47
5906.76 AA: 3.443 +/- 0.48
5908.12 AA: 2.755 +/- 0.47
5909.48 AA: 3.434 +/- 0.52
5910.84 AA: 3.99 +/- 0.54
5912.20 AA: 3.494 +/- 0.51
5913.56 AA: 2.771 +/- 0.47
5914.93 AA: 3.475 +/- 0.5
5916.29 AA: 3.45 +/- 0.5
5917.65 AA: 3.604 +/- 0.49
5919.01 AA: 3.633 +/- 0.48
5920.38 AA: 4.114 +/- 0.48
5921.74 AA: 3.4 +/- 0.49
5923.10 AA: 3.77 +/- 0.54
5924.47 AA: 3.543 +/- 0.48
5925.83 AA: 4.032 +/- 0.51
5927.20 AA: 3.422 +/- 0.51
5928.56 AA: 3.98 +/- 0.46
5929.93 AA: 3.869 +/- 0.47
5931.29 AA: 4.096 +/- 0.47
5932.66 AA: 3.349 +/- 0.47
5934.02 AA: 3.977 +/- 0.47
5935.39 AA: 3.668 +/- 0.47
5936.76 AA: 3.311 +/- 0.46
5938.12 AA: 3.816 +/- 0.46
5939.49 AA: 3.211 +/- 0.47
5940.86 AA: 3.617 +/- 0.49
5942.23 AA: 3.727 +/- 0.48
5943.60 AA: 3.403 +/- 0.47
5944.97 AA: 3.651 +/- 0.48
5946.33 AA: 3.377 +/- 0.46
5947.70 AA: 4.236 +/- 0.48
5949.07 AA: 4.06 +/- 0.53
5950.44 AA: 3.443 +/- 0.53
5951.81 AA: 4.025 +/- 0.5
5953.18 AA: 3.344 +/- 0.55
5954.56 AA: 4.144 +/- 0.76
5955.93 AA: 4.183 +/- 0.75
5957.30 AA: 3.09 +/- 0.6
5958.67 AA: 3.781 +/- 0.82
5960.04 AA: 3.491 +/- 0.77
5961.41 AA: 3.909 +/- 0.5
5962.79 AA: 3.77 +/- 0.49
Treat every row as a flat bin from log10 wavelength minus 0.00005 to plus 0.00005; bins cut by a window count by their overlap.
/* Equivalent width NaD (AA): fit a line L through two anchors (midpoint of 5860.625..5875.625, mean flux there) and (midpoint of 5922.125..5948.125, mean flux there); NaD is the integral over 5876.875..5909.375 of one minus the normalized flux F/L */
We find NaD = 4.88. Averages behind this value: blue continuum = 3.64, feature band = 3.1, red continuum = 3.68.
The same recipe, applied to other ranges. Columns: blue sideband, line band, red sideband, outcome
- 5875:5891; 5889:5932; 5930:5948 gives 2.3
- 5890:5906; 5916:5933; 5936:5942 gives -2.3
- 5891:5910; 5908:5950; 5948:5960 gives -3.1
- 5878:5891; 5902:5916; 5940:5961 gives 0.6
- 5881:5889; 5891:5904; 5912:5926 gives 2.4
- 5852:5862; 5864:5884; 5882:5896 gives -2.1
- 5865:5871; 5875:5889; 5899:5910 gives 1.1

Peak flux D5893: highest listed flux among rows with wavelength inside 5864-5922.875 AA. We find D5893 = 4.713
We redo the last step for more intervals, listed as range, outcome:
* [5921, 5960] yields 4.236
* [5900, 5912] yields 3.99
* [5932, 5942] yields 3.977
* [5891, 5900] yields 3.212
